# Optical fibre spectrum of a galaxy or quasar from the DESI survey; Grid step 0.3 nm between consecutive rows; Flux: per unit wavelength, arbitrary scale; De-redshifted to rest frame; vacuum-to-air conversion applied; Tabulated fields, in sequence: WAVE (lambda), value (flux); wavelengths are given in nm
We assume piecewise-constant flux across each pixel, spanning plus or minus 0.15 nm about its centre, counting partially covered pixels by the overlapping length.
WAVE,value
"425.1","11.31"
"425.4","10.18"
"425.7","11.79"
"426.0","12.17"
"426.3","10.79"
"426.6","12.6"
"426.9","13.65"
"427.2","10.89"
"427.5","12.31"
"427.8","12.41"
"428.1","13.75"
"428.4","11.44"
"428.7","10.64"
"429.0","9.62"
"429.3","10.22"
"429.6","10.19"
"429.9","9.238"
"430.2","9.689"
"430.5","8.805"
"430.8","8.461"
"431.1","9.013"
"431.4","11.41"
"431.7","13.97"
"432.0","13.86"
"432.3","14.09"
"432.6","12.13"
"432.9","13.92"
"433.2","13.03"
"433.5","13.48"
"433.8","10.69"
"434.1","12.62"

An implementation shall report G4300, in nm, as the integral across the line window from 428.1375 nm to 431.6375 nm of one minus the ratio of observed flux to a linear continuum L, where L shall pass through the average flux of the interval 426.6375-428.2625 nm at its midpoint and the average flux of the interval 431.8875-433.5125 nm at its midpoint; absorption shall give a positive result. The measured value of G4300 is 0.77 nm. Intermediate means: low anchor 12.6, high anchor 13.4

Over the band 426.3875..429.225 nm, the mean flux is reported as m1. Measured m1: 11.9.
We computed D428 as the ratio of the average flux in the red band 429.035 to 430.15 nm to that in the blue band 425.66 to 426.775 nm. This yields 0.83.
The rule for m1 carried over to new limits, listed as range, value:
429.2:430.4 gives 9.78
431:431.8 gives 11.5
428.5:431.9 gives 10.2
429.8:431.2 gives 9.04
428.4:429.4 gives 10.3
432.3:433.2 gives 13.2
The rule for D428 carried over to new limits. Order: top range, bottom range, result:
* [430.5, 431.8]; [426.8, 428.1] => 0.83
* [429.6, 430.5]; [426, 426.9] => 0.78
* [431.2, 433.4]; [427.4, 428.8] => 1.08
